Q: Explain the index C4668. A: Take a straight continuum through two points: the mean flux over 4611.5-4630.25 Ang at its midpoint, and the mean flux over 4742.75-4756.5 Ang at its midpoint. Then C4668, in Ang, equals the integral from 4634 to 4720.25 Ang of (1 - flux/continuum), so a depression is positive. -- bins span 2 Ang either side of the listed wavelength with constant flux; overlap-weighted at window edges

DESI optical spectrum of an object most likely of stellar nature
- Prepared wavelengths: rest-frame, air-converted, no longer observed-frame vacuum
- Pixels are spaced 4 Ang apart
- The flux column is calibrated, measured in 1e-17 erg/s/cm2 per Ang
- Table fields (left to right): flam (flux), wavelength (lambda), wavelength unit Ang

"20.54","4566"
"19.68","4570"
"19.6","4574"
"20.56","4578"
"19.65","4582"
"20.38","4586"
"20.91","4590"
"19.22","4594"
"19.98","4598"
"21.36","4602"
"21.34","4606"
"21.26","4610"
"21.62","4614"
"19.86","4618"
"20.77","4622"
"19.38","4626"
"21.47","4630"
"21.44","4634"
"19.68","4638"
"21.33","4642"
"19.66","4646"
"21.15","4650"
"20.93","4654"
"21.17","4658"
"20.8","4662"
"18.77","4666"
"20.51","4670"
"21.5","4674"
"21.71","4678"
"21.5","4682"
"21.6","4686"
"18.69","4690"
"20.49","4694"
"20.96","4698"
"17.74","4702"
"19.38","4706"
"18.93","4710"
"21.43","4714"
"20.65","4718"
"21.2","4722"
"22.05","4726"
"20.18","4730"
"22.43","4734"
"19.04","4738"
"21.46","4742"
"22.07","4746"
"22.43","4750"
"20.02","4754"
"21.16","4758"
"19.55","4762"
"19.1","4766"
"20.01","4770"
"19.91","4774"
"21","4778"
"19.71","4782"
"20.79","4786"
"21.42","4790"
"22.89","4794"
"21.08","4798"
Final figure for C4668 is 2.2 Ang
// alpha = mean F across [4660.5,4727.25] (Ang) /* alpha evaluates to 20.4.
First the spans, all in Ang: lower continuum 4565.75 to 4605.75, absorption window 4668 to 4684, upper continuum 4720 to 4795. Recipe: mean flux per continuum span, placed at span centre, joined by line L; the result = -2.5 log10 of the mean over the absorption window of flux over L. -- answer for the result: -0.039 mag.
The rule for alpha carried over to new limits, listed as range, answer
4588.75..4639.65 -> 20.6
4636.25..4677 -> 20.6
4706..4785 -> 20.6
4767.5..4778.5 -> 20.2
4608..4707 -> 20.5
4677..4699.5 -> 20.8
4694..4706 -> 19.5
